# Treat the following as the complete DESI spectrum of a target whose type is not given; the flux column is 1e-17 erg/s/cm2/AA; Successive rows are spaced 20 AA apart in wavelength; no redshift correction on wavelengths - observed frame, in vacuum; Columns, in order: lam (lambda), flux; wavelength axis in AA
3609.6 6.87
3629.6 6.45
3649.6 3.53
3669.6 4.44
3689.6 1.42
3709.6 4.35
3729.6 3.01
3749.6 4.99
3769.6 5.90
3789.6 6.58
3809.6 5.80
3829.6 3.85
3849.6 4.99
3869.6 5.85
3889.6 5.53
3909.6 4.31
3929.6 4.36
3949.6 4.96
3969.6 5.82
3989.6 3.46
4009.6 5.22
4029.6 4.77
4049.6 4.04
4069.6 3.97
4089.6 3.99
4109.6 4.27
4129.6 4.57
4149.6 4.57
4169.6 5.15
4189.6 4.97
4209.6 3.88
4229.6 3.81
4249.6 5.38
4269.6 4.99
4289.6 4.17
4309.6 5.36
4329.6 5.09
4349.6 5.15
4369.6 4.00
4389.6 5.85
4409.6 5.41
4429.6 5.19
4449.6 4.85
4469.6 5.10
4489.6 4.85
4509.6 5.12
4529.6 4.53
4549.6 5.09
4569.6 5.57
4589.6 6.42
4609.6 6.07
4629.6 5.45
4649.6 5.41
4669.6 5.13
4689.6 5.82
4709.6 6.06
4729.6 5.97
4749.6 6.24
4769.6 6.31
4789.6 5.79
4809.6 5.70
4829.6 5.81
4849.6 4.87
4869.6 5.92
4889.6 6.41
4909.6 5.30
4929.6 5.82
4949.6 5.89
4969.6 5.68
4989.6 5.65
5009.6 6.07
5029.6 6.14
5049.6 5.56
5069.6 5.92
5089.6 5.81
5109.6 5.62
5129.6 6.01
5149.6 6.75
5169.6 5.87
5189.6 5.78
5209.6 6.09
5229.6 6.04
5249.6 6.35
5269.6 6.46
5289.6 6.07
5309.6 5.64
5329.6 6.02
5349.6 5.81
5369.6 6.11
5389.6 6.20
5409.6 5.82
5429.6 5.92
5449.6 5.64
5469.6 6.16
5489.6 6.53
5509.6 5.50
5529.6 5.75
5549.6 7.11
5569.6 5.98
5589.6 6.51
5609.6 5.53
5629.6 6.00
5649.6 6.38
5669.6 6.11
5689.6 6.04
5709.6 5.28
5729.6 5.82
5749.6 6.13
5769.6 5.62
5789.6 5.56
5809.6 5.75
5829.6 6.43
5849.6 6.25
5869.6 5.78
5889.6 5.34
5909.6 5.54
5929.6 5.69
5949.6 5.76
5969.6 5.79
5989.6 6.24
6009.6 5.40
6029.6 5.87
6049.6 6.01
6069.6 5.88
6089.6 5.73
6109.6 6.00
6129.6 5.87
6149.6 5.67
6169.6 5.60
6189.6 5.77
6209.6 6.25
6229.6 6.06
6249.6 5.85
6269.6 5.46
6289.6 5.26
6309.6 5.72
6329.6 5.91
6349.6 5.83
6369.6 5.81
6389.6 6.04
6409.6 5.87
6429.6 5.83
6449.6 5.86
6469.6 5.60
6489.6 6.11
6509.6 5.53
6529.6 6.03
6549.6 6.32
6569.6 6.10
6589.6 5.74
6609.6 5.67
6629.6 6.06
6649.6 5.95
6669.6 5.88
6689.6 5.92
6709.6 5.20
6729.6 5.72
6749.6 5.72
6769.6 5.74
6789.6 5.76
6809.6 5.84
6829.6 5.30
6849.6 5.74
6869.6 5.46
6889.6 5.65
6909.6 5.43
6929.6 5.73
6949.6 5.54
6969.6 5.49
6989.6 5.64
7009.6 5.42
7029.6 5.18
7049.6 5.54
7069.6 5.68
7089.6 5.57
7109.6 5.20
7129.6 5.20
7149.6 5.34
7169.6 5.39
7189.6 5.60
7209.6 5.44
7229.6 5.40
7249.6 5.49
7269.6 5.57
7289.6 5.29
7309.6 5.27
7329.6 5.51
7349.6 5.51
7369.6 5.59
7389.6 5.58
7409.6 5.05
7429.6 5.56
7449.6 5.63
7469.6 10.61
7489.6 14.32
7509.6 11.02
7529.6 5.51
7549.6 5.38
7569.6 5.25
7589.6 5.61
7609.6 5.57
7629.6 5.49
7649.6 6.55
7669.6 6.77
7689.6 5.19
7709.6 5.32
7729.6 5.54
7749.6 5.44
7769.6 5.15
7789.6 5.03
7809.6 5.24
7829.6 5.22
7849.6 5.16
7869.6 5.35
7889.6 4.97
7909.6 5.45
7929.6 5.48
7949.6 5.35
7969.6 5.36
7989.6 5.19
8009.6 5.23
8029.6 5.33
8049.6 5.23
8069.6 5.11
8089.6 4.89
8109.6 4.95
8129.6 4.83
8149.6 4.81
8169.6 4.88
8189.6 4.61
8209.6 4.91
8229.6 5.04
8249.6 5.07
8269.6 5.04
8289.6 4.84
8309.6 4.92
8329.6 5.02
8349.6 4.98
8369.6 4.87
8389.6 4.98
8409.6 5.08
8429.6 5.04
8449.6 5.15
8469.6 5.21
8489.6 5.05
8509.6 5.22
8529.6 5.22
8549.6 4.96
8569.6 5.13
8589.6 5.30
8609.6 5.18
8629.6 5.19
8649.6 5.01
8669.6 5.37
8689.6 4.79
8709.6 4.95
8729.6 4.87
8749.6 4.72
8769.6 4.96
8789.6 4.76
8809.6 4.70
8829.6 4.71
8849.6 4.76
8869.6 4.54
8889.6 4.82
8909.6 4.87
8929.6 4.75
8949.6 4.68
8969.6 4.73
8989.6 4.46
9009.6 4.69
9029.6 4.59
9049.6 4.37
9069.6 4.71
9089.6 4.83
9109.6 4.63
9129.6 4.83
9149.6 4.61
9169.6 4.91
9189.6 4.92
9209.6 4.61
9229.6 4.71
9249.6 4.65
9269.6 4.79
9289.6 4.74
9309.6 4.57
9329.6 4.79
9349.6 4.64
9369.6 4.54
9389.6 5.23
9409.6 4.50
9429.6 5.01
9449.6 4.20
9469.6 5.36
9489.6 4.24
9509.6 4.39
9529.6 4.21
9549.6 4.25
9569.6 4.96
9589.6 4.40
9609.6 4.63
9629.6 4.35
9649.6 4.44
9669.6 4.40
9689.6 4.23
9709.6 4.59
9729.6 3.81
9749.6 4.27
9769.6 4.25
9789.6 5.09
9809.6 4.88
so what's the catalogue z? 0.14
